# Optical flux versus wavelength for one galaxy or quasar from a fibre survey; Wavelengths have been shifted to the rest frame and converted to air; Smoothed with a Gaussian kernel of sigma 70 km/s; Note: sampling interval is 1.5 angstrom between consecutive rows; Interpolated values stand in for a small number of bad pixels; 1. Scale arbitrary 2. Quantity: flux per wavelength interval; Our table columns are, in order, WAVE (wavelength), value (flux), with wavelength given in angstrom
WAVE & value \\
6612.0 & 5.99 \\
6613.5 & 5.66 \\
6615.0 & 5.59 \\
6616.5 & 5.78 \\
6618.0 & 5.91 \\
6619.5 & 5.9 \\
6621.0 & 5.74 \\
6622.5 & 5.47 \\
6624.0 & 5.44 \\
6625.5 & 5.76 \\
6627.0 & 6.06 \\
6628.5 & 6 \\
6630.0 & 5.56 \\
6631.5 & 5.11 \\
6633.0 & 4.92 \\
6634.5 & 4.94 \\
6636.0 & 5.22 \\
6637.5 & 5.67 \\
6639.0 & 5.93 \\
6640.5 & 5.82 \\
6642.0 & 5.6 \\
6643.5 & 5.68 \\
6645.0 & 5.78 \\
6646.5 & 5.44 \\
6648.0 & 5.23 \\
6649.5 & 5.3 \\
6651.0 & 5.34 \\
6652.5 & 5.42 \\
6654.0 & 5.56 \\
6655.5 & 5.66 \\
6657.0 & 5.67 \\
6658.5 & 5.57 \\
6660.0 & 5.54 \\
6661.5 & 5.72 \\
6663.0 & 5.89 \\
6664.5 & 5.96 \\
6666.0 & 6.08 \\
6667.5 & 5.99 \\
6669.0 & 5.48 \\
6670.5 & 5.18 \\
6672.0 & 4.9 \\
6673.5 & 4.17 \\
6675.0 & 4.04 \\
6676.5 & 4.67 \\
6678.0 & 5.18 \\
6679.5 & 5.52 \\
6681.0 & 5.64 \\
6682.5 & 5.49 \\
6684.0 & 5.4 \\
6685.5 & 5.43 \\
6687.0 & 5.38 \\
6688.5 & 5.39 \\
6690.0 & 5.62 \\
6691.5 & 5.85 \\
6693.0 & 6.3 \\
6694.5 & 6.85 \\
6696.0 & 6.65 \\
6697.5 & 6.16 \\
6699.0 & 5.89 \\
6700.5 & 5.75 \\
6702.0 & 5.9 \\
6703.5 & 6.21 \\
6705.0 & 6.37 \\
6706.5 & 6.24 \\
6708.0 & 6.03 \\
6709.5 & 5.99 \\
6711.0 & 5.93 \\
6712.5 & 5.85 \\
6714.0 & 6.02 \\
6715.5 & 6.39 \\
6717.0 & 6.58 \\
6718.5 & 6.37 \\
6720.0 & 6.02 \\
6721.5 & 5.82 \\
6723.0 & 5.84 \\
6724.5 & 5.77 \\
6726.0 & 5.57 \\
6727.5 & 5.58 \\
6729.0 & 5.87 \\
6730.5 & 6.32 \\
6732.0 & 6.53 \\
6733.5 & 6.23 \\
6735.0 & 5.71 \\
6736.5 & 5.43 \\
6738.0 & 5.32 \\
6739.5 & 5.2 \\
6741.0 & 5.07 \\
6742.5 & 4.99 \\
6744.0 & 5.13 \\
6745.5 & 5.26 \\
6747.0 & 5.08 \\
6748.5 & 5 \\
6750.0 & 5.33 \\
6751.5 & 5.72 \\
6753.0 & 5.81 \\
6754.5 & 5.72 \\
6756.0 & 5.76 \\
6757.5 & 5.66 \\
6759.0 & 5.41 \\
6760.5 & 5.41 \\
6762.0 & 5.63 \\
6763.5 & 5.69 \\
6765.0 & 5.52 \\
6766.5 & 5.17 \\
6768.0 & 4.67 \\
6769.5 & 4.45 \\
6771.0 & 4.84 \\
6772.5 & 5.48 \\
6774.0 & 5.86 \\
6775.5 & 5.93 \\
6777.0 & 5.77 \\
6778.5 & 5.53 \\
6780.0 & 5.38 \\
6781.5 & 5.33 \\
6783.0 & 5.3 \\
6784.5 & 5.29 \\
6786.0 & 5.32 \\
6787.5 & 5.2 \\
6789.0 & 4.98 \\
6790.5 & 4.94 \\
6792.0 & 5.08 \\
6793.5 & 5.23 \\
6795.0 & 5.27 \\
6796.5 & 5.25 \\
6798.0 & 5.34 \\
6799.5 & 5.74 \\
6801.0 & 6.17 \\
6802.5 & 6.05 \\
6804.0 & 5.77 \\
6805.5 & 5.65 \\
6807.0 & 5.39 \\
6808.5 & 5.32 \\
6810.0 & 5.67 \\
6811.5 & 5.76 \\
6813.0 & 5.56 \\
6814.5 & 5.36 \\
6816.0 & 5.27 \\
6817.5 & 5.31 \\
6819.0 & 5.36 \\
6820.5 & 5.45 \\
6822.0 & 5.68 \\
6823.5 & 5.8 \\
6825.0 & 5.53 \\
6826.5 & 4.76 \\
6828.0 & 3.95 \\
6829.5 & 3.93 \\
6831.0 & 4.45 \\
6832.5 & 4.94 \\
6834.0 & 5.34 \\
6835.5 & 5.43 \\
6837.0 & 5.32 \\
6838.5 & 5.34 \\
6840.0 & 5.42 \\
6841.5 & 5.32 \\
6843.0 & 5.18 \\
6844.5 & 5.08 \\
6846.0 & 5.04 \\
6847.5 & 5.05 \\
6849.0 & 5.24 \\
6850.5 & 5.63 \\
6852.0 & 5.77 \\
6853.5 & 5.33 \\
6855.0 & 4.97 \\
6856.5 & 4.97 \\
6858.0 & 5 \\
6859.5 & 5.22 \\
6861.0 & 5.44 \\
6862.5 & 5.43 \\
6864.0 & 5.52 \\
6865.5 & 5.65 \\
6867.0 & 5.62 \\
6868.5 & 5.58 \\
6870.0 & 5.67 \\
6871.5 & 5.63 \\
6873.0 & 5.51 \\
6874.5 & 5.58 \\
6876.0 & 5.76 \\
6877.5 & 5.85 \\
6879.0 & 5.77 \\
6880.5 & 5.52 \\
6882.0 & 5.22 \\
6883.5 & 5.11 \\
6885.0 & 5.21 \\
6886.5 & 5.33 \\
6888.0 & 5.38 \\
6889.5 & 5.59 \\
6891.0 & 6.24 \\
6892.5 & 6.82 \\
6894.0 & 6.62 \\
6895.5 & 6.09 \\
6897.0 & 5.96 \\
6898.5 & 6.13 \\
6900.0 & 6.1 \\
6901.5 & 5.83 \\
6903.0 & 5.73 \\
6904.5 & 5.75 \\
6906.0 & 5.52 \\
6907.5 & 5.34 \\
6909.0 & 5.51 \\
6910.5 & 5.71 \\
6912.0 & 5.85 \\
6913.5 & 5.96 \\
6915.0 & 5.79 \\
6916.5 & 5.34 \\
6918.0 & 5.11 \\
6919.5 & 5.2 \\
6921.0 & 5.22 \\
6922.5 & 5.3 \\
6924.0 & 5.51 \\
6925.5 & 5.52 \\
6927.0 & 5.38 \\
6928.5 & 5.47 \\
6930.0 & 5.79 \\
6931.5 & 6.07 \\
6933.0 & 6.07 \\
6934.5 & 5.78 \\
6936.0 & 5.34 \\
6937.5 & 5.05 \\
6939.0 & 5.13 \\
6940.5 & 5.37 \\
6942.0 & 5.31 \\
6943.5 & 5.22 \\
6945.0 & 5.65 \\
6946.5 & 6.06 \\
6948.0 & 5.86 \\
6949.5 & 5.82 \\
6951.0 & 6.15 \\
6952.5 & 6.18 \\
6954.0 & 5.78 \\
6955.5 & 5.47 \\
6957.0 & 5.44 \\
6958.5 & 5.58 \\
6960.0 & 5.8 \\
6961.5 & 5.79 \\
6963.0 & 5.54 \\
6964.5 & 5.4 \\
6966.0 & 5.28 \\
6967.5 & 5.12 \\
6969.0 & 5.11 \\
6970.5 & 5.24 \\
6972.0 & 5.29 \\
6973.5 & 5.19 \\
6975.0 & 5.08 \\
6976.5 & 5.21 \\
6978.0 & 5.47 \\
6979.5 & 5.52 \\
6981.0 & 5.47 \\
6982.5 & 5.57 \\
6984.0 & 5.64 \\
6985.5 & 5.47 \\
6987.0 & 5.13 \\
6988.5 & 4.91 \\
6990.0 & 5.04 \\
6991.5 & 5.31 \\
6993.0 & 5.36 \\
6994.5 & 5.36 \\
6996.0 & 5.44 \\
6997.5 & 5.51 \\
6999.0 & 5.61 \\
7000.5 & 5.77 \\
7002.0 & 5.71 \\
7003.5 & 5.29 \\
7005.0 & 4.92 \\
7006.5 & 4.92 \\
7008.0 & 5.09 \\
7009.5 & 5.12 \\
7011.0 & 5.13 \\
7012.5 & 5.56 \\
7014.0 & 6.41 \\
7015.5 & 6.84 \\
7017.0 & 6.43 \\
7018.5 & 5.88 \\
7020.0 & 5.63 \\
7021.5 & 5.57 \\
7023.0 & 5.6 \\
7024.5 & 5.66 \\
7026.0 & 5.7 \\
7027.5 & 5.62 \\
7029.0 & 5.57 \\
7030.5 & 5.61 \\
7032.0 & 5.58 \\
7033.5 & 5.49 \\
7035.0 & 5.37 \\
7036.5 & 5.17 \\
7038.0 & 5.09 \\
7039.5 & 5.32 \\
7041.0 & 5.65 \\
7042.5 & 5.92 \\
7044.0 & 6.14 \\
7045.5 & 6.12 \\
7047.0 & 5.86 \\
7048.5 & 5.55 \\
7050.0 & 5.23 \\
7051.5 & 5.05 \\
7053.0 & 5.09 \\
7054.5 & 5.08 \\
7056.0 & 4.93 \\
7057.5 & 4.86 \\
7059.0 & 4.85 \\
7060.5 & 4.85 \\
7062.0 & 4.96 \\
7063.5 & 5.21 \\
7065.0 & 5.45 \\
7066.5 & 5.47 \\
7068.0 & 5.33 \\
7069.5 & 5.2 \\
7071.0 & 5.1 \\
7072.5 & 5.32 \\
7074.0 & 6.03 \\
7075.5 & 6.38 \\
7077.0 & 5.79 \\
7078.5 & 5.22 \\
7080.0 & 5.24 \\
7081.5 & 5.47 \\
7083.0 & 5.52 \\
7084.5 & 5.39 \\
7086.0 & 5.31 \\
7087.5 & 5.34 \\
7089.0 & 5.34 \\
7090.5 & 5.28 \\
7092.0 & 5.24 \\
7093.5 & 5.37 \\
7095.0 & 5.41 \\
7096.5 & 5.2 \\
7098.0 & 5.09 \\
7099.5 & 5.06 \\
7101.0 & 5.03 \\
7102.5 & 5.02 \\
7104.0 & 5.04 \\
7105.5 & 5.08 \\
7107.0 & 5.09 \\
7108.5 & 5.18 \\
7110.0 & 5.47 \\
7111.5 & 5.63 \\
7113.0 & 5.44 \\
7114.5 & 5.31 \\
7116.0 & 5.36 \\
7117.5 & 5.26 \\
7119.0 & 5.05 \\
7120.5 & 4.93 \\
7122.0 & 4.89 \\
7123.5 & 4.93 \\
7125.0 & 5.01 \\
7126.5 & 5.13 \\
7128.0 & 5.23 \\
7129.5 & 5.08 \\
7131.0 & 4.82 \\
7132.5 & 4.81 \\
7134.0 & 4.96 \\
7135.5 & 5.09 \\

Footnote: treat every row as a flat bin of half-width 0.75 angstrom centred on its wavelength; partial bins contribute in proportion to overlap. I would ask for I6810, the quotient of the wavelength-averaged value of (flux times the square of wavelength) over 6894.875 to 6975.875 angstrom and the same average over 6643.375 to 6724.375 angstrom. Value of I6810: 1.1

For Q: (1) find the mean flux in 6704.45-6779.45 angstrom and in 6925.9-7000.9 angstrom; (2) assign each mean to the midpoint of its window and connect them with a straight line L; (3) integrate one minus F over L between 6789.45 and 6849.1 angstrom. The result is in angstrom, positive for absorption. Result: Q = 3.3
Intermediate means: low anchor 5.65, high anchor 5.49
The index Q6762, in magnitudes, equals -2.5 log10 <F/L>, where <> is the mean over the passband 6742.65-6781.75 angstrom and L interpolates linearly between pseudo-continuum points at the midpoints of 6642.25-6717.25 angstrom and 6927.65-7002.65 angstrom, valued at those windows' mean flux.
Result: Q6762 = 0.04 mag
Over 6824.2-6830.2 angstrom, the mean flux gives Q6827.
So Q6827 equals 4.56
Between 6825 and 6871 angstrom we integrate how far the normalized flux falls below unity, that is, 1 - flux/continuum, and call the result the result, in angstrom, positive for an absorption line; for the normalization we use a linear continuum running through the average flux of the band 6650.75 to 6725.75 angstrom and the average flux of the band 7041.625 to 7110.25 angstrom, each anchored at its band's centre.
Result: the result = 3.1 angstrom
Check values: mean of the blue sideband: 5.73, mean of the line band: 5.19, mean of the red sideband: 5.33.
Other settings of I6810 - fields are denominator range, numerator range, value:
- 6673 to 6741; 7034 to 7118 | 1.03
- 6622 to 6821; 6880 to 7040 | 1.07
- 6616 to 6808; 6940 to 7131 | 1.06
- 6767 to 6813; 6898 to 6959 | 1.08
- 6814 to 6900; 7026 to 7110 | 1.05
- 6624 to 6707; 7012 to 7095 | 1.10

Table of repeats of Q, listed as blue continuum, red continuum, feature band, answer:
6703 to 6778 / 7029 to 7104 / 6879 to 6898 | -0.8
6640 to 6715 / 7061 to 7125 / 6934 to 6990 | -0.6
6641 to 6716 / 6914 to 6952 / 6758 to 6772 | 1.0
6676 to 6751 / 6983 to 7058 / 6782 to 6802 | 1.3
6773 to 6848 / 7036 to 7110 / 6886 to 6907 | -2.4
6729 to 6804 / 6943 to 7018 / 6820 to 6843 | 1.5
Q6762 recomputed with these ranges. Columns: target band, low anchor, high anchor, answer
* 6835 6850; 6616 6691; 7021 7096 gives 0.04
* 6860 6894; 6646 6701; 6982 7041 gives -0.02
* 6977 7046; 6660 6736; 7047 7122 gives -0.03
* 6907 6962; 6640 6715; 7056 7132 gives -0.04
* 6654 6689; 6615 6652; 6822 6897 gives 0.03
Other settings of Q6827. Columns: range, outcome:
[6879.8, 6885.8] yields 5.26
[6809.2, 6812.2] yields 5.71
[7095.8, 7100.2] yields 5.12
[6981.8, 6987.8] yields 5.45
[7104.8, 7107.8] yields 5.09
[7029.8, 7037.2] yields 5.44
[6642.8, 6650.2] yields 5.49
